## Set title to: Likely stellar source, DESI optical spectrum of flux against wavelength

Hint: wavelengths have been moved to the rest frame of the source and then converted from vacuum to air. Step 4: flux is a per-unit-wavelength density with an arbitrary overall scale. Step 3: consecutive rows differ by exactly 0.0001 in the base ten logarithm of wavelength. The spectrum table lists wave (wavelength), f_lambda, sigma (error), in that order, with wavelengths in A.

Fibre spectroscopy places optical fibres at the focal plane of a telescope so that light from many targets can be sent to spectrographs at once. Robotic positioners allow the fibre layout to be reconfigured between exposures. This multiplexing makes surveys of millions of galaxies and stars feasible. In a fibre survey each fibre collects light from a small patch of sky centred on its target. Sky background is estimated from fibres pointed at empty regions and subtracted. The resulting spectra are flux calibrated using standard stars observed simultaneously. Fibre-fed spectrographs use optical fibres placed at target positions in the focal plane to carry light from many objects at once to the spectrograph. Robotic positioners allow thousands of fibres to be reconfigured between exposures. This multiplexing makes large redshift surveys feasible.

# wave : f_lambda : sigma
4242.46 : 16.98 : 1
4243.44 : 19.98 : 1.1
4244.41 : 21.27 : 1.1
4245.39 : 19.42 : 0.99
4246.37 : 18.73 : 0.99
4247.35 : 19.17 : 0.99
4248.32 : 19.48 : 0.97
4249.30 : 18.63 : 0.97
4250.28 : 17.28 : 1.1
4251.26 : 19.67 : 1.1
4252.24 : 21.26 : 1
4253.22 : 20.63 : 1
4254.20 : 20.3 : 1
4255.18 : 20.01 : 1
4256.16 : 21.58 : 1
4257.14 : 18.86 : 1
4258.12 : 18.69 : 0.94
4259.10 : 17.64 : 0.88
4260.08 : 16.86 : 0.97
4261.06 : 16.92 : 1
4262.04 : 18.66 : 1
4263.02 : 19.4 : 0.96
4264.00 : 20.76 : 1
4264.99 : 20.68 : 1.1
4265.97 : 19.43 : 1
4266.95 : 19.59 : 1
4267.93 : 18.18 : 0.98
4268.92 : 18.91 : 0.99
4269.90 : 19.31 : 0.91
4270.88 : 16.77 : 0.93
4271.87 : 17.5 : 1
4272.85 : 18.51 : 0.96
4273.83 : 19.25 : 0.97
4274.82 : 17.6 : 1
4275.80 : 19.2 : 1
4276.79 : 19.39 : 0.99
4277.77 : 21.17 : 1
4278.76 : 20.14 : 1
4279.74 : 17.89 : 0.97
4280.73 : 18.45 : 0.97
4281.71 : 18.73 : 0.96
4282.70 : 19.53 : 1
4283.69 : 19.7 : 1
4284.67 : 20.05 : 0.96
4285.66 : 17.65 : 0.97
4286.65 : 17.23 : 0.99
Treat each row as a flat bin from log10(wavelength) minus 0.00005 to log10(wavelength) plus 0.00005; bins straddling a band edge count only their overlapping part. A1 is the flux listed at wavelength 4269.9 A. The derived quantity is 19.31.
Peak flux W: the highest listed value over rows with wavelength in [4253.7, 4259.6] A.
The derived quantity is 21.58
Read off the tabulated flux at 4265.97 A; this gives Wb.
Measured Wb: 19.43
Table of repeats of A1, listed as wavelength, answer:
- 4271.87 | 17.5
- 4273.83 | 19.25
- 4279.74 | 17.89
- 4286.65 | 17.23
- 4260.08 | 16.86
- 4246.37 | 18.73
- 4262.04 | 18.66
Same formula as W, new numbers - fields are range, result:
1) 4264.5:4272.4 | 20.68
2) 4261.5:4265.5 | 20.76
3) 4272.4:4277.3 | 19.39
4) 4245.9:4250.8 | 19.48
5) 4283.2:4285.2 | 20.05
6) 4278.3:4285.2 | 20.14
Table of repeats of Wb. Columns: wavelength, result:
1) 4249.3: 18.63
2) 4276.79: 19.39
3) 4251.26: 19.67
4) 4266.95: 19.59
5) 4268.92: 18.91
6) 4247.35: 19.17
